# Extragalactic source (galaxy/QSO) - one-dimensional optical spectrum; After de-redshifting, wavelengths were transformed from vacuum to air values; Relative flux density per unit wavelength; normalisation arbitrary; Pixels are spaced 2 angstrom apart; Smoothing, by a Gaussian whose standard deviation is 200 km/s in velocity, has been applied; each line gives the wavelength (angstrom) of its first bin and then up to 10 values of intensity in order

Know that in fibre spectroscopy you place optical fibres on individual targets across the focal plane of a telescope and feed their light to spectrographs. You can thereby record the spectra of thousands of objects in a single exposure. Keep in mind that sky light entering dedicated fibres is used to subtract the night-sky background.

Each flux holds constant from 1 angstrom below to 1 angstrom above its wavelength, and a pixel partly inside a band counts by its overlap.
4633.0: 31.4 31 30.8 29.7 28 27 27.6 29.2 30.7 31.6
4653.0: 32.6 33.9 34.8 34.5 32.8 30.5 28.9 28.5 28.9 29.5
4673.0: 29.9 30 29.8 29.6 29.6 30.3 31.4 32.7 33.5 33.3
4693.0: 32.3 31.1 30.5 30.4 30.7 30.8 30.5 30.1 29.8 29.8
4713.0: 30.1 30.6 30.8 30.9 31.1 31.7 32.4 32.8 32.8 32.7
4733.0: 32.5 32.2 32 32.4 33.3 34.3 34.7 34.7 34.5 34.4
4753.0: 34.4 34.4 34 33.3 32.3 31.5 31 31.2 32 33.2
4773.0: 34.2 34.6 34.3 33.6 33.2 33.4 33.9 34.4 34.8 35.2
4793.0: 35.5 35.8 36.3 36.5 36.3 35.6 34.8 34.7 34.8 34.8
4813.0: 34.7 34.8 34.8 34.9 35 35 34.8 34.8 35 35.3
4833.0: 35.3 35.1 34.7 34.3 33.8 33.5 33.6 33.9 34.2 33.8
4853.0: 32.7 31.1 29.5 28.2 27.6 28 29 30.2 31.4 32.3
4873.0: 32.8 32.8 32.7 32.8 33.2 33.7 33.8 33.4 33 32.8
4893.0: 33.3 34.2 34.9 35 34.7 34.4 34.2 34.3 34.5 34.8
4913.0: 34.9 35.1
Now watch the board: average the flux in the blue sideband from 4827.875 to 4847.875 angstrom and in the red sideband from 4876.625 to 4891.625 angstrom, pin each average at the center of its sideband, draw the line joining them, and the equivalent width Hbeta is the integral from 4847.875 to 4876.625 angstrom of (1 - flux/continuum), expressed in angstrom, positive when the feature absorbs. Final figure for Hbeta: 2.36 angstrom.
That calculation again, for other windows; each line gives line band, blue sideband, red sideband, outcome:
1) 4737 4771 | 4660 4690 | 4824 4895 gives -2.0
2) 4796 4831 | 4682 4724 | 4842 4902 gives -3.5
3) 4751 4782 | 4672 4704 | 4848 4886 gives -1.9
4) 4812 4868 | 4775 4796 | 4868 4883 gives 0.4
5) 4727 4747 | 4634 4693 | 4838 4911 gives -1.0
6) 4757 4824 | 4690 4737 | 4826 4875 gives -4.7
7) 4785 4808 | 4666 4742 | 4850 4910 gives -2.6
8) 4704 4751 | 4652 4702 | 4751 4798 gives 0.7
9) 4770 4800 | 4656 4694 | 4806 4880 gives -2.0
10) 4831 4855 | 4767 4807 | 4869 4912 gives 0.0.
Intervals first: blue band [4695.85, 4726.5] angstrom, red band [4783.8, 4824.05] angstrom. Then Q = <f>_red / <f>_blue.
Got 1.1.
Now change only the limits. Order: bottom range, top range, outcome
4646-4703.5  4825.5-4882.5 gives 1.05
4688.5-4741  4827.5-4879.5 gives 1.03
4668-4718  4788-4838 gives 1.15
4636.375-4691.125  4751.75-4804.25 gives 1.11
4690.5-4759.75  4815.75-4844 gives 1.08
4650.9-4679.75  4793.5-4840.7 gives 1.13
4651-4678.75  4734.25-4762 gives 1.08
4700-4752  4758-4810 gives 1.06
